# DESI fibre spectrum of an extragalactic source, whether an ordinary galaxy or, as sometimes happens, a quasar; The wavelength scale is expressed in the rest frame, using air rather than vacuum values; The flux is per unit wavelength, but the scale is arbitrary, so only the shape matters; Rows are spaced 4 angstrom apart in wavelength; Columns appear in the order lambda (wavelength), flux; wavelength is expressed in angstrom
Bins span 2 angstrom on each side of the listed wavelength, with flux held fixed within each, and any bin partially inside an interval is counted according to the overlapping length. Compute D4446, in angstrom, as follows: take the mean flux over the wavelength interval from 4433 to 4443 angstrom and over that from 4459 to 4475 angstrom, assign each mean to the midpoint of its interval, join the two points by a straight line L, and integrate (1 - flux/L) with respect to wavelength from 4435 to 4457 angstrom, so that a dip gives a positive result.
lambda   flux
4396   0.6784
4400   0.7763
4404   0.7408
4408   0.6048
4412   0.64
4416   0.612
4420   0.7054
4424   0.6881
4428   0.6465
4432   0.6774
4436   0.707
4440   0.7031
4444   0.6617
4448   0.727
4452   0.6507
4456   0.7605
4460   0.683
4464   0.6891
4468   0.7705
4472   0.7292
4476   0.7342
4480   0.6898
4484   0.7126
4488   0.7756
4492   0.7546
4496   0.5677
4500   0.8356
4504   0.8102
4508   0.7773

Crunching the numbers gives 0.18 angstrom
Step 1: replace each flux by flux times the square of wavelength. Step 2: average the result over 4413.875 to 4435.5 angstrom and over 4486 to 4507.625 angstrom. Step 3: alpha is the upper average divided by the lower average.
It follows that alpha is 1.2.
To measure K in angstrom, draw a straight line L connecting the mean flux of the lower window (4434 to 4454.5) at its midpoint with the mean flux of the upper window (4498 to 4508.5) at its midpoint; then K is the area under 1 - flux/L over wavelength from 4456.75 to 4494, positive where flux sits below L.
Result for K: 1.3 angstrom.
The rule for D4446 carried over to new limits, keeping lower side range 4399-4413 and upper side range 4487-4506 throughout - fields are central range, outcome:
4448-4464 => 0.4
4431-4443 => 0.2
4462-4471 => 0.0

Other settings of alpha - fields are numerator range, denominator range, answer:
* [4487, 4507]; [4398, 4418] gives 1.16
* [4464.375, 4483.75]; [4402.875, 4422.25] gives 1.14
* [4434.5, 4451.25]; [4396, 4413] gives 1.02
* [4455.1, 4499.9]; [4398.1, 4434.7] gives 1.09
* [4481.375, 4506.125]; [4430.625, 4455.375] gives 1.10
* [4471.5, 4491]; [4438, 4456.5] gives 1.06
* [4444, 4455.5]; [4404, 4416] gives 1.10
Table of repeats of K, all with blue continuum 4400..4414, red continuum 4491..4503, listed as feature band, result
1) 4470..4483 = -0.07 angstrom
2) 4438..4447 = 0.12 angstrom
